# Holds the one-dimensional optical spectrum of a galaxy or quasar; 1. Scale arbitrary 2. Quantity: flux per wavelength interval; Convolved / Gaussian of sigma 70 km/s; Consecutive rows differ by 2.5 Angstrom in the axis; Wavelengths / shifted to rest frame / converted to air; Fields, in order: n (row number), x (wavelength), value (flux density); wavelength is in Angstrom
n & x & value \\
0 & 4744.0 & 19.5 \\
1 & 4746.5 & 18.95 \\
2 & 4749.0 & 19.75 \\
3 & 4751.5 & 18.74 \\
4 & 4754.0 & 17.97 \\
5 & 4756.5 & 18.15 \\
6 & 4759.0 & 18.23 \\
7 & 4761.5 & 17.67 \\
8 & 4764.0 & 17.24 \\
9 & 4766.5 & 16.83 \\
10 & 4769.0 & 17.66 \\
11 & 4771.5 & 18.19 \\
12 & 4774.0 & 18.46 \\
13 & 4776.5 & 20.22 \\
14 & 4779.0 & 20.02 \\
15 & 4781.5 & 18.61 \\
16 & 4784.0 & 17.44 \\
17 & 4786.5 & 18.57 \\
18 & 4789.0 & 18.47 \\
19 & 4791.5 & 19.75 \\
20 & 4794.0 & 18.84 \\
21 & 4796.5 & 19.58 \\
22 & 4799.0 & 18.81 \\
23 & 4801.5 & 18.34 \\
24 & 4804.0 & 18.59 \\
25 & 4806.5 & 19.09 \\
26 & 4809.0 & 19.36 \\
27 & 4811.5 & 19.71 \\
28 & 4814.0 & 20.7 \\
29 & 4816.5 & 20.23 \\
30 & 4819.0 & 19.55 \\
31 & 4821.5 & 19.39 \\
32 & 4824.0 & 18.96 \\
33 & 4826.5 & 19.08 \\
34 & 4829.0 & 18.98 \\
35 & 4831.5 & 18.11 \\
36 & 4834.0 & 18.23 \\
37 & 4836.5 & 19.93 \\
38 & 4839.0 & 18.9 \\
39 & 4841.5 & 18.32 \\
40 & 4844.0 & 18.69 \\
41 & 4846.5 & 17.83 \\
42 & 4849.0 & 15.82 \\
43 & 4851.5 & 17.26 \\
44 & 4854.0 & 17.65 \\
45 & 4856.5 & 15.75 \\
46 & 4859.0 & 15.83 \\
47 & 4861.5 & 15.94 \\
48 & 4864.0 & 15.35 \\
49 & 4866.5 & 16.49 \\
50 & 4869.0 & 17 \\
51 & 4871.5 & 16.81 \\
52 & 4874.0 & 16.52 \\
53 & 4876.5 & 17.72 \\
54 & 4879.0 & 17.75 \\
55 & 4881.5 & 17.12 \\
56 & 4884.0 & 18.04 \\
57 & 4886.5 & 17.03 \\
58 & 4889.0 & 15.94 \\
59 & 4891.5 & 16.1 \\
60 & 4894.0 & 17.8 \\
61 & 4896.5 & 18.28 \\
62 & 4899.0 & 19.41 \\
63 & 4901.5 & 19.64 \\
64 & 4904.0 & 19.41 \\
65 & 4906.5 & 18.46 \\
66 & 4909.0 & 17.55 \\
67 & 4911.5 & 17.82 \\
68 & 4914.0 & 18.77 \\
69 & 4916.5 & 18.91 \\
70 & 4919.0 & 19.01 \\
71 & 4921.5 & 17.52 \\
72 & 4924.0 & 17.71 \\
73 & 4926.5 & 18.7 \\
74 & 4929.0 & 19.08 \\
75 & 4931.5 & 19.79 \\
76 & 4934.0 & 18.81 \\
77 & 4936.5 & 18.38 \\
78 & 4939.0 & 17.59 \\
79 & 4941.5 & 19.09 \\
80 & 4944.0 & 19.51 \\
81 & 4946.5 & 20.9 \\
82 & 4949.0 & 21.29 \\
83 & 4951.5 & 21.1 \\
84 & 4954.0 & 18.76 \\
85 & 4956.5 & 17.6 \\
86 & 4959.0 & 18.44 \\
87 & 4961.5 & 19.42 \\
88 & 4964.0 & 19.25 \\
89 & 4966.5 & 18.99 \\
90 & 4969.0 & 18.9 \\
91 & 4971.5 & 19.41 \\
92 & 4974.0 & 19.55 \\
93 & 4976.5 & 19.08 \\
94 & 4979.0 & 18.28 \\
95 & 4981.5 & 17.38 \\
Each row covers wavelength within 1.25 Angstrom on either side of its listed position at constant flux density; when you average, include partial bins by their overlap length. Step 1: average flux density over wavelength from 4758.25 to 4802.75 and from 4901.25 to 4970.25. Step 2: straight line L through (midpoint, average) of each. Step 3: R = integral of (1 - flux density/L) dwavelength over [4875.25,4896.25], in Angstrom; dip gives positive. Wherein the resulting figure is 1.7 Angstrom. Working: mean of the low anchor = 18.5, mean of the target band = 17.2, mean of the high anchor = 18.9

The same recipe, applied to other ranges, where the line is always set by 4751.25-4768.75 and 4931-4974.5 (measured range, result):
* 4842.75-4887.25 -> 3.97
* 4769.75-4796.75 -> -1.39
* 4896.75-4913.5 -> 0.17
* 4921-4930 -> 0.36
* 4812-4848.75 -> -1.37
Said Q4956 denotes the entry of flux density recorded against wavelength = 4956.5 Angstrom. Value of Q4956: 17.6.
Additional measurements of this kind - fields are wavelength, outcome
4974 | 19.55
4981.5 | 17.38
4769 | 17.66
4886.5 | 17.03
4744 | 19.5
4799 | 18.81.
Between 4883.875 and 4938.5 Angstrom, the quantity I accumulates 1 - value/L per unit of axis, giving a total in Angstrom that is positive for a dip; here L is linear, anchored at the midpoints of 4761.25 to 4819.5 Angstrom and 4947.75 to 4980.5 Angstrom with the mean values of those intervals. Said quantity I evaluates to 2.4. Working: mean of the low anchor 18.8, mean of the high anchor 19.2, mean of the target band 18.3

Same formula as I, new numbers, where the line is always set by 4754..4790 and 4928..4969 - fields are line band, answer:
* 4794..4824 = -1.45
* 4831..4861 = 1.65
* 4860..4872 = 1.60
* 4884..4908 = 1.20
